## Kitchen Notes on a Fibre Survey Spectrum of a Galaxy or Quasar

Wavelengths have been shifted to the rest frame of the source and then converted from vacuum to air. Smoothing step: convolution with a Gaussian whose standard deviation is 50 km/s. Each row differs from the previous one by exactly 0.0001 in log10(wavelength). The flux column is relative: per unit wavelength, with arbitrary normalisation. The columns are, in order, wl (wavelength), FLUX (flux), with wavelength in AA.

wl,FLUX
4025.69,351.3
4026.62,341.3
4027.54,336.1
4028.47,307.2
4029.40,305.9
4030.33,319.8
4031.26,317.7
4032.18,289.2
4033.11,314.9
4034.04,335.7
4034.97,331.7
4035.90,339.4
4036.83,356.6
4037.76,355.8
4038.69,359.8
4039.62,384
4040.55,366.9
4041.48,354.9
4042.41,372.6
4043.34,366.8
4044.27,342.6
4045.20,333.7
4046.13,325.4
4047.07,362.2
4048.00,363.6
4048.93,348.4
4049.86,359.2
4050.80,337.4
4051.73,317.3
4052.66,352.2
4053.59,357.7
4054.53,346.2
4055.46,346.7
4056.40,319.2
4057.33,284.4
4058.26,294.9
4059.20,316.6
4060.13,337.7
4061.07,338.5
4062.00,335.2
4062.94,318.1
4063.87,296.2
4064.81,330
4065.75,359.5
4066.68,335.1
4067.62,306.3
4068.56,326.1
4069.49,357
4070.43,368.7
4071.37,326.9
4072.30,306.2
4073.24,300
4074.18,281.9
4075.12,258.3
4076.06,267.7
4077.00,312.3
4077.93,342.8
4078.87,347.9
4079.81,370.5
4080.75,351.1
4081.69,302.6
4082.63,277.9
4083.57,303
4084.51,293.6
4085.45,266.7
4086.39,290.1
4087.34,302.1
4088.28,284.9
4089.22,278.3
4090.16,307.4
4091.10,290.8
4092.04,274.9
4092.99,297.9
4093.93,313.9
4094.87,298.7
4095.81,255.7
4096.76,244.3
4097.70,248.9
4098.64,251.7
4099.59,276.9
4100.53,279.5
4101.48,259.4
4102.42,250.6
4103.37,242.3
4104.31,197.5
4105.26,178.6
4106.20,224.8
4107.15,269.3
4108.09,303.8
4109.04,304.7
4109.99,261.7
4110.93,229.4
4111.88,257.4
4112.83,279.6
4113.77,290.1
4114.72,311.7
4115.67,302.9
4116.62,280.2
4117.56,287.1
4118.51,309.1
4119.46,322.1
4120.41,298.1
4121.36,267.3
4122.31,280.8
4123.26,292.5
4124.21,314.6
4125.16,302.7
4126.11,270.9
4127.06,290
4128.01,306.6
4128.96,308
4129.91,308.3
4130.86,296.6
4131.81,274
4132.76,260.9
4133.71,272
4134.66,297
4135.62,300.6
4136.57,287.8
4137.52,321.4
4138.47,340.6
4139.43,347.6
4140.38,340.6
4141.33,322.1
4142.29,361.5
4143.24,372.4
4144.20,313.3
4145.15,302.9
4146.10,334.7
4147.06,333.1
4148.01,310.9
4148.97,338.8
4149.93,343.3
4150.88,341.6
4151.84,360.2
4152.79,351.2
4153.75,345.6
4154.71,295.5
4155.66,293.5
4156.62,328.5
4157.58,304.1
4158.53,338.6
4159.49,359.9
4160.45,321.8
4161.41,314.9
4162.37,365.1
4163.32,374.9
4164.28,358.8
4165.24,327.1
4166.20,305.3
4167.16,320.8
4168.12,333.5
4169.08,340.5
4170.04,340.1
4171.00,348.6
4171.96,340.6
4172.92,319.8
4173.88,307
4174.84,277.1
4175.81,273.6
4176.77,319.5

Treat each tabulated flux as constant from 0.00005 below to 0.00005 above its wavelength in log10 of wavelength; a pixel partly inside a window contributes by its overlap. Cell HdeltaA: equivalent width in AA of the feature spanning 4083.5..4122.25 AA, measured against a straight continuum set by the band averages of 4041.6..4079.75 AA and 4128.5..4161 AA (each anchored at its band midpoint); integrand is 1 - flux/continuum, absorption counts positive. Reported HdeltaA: 6.1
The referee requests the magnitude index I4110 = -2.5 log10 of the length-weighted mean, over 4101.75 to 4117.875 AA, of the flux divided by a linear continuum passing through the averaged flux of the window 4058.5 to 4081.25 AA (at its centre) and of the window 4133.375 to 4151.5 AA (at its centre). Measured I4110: 0.23 mag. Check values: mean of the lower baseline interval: 324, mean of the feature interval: 263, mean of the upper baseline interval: 326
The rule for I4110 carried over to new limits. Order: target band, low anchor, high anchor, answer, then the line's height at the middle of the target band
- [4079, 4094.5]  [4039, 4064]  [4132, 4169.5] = 0.12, 336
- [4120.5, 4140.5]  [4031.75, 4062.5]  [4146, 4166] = 0.13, 336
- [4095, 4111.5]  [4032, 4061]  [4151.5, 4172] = 0.32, 338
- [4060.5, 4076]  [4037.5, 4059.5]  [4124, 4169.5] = 0.07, 340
